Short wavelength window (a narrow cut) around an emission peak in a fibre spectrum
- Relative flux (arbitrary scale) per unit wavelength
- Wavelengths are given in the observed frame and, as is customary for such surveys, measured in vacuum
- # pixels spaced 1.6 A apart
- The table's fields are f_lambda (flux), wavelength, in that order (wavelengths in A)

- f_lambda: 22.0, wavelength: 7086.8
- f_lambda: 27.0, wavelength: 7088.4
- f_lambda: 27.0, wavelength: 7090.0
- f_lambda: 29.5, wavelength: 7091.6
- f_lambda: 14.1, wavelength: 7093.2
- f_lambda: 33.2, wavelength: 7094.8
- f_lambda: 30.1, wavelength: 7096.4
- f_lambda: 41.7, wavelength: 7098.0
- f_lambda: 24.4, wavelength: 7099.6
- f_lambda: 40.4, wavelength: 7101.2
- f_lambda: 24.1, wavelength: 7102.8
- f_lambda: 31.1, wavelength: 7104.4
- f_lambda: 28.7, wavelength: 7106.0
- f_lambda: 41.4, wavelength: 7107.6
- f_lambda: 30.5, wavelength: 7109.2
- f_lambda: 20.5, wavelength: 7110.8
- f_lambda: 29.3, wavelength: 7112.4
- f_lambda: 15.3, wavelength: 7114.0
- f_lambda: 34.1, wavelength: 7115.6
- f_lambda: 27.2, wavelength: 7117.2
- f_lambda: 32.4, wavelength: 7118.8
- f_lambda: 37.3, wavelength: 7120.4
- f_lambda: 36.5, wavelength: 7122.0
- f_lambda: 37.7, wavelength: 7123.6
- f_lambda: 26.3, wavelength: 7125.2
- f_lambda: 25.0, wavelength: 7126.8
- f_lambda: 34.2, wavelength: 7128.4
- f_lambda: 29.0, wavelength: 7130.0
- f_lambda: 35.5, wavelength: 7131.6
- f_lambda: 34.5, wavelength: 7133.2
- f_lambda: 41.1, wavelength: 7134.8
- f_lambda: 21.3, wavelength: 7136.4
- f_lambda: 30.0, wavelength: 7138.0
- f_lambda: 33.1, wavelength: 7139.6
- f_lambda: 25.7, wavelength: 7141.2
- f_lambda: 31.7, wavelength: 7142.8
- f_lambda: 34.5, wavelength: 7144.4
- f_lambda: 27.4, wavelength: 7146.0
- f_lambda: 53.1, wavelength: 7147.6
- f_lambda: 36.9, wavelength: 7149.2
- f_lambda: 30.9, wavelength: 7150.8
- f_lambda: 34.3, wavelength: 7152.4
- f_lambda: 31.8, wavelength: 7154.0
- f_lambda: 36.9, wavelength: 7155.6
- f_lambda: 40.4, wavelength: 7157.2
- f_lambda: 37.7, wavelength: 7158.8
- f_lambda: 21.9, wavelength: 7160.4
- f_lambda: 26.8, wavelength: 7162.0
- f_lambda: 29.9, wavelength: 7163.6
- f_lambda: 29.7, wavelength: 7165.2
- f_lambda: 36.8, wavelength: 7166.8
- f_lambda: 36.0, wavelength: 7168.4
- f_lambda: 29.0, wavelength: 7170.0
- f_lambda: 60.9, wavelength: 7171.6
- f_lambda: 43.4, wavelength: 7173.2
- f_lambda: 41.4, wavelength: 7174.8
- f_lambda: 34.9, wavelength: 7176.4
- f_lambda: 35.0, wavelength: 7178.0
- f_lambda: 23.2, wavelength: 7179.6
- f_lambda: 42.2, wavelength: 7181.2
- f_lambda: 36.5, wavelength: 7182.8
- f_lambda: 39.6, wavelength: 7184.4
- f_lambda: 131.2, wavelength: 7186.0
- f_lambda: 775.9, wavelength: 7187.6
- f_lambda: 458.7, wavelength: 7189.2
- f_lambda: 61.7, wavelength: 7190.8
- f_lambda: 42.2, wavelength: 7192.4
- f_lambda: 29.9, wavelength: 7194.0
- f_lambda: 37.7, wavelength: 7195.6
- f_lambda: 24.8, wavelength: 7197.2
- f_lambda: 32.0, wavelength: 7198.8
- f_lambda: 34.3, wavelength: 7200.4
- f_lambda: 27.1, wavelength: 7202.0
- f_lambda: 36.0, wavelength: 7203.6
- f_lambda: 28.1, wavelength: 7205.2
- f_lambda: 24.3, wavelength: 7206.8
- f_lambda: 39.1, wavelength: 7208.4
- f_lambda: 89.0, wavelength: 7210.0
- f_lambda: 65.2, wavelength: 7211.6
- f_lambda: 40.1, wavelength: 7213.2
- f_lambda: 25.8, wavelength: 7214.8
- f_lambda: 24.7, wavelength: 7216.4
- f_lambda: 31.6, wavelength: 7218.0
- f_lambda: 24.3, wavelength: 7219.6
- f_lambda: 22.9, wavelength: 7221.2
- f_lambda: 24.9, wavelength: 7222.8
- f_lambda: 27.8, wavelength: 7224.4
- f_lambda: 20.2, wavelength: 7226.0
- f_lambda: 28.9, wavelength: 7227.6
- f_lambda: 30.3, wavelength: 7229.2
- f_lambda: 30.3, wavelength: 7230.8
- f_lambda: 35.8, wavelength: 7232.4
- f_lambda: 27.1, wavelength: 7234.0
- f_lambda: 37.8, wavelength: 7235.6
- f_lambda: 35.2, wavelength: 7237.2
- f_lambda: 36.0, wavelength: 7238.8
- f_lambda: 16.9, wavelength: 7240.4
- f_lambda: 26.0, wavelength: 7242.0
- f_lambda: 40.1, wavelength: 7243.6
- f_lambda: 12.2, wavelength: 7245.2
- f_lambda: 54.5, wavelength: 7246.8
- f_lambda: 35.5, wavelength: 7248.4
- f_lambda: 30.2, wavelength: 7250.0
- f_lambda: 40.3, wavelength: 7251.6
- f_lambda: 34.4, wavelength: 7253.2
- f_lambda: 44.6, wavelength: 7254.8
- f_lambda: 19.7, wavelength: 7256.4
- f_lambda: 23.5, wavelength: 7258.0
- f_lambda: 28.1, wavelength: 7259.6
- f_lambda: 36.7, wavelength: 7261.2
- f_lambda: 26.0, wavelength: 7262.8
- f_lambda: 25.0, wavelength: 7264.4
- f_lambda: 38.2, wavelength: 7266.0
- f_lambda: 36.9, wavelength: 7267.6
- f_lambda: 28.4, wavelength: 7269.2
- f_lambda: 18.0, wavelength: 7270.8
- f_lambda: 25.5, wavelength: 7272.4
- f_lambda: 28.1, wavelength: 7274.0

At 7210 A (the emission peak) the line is [N II] 6583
